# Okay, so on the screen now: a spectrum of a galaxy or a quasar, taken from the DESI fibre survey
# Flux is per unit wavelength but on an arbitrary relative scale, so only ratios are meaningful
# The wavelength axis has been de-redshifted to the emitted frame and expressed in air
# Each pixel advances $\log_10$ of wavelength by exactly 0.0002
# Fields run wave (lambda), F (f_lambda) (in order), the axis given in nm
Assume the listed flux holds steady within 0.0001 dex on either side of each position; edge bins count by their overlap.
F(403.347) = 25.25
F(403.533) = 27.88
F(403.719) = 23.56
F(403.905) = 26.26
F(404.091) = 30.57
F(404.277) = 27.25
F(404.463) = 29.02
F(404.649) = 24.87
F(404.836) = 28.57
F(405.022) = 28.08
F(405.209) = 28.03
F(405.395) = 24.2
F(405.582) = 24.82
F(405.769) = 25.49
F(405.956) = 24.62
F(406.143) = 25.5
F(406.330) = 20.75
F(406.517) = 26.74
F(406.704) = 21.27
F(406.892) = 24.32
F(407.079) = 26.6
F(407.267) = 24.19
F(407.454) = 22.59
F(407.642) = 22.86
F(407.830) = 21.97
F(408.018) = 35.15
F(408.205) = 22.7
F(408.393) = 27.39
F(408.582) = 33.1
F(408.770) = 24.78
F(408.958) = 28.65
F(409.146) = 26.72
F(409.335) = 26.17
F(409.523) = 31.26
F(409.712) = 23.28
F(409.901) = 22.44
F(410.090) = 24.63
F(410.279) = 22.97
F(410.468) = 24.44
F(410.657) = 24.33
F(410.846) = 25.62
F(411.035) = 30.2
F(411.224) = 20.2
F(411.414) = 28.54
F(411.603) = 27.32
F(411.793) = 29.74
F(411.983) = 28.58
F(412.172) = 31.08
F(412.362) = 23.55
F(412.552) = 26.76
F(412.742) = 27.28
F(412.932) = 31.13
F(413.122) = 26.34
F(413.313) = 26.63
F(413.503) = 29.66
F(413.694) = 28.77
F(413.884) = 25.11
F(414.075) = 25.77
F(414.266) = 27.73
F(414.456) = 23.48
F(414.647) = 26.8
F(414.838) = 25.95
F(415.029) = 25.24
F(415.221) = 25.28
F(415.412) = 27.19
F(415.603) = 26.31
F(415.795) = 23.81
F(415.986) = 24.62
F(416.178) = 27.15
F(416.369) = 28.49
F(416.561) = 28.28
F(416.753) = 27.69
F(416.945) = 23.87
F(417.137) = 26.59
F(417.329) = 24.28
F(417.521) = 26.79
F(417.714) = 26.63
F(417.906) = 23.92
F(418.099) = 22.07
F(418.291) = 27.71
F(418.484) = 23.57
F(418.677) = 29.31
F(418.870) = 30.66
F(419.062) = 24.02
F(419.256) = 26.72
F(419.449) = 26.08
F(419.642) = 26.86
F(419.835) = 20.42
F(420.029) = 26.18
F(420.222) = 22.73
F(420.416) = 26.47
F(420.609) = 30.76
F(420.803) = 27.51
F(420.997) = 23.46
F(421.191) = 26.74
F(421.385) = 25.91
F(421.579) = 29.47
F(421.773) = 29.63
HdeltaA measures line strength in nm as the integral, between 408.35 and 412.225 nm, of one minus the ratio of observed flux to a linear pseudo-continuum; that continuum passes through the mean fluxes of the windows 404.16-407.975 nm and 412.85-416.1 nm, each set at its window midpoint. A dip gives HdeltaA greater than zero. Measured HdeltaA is -0.13 nm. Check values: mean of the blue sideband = 25.3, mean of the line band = 26.7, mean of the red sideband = 26.4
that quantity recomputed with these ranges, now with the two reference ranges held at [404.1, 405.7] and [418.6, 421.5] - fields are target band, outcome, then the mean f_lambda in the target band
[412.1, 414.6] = -0.05 nm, 27.1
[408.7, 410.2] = 0.05 nm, 26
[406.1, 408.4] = 0.19 nm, 24.7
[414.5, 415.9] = 0.04 nm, 25.7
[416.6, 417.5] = 0.02 nm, 25.9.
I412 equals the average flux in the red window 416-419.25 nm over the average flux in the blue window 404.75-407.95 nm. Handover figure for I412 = 1.1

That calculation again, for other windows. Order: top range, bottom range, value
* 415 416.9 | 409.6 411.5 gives 1.07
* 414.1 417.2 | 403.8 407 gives 1.01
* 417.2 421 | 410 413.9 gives 0.96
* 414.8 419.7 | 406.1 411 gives 1.03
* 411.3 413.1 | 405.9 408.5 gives 1.13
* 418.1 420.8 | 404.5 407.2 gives 1.03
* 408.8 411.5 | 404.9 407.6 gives 1.03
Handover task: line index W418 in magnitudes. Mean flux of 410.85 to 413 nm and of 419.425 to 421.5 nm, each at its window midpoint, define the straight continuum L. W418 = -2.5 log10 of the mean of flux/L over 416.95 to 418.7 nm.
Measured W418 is 0.04 mag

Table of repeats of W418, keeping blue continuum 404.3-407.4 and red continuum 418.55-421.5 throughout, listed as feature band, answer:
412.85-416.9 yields -0.030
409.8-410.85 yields 0.078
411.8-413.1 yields -0.092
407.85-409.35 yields -0.093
